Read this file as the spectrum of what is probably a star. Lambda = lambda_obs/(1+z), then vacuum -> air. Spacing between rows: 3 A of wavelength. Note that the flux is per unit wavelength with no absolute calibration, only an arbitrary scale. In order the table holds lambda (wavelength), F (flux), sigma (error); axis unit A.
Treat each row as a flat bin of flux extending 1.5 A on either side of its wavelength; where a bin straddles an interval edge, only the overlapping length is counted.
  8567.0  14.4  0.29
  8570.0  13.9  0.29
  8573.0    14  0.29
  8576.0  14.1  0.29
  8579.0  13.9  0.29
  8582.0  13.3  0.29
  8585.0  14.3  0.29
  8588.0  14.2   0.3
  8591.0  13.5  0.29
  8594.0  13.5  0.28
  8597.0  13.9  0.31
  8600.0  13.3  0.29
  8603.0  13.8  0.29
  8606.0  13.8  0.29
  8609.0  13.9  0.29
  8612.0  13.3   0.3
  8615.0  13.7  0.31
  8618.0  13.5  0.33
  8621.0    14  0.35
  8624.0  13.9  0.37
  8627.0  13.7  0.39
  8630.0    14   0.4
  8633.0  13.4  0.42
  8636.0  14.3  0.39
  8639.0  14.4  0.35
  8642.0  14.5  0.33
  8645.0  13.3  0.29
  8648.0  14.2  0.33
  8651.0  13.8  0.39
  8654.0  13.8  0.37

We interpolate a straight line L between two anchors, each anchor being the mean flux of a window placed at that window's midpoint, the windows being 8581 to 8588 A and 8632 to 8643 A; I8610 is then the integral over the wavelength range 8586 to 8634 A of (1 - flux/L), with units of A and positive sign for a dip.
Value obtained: 1.1 A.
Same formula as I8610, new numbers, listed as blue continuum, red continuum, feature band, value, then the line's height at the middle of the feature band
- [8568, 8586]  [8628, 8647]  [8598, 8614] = 0.4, 13.9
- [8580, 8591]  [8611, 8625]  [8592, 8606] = 0.2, 13.8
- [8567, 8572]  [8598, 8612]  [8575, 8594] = 0.1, 13.9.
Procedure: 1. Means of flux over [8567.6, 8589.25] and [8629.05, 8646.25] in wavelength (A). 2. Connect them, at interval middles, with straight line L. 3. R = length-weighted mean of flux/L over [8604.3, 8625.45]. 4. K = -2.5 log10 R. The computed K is 0.02 mag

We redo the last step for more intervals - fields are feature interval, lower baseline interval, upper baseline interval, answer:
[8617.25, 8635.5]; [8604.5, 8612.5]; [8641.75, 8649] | 0.00 mag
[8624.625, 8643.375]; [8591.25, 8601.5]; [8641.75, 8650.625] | -0.02 mag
